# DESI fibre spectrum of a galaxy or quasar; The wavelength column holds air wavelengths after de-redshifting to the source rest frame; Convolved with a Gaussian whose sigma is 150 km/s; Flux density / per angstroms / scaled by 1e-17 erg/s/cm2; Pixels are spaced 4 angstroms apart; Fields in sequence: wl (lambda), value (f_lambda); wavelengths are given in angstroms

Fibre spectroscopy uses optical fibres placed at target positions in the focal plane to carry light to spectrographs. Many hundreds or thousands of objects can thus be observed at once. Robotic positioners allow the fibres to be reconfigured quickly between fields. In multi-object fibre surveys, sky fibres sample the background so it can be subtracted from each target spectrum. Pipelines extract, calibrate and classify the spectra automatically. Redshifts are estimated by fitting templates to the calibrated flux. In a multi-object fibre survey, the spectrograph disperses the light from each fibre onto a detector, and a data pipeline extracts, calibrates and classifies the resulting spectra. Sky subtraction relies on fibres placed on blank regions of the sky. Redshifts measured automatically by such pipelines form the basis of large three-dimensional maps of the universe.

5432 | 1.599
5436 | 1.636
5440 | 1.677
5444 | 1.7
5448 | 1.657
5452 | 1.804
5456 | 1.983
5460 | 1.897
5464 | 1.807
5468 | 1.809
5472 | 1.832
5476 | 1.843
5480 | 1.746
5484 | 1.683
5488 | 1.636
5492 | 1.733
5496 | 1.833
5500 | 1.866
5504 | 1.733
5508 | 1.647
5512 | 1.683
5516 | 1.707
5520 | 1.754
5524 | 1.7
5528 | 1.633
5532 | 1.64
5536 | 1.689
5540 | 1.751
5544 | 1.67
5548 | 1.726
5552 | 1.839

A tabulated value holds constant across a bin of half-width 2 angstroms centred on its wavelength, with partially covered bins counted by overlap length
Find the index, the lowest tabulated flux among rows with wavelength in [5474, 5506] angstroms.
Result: 1.636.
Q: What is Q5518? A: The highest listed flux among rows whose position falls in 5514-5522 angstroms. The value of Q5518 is 1.754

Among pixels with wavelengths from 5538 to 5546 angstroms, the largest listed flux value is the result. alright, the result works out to 1.751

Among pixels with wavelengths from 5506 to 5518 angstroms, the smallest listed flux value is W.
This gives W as 1.647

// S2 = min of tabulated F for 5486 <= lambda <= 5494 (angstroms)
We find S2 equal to 1.636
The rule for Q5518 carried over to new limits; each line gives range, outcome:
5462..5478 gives 1.843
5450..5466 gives 1.983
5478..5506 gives 1.866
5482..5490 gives 1.683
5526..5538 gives 1.689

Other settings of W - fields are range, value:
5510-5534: 1.633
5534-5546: 1.67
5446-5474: 1.657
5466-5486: 1.683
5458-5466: 1.807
